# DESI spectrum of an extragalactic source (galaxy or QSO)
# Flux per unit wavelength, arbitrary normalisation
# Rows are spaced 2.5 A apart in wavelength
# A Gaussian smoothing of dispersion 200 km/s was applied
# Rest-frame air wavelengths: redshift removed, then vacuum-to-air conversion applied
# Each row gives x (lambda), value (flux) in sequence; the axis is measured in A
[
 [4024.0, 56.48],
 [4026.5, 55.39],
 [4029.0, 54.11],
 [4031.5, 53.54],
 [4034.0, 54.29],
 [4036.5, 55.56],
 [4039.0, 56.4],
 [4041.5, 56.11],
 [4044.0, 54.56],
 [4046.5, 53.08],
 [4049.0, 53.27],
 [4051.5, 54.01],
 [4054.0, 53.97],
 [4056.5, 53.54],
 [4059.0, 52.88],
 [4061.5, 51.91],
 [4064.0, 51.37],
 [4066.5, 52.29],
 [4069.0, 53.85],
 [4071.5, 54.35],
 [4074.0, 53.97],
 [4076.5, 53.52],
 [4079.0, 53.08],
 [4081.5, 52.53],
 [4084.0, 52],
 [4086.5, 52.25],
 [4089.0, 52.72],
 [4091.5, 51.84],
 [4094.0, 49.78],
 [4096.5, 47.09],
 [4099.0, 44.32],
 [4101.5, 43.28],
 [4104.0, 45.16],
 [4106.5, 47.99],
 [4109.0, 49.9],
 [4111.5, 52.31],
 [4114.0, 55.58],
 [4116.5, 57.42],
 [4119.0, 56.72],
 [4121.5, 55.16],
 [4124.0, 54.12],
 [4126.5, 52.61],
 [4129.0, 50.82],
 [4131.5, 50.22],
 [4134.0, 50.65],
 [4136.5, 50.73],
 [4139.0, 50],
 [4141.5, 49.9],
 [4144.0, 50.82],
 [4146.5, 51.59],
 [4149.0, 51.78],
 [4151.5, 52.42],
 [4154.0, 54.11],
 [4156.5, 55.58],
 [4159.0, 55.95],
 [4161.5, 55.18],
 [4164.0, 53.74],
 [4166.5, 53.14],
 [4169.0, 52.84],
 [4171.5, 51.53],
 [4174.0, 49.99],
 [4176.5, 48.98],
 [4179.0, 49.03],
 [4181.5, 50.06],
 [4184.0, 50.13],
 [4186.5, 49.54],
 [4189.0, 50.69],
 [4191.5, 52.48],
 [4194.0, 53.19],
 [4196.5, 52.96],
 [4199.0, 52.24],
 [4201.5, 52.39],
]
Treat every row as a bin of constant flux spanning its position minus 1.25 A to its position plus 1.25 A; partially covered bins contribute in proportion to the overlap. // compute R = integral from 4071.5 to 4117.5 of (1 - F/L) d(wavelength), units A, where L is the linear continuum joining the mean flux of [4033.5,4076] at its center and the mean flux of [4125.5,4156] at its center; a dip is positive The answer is 1.60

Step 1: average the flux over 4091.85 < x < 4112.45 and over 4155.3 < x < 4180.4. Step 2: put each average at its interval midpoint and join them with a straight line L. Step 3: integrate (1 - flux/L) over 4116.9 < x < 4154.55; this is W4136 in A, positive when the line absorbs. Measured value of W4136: -1.6 A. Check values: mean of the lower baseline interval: 47.6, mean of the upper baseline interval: 52.6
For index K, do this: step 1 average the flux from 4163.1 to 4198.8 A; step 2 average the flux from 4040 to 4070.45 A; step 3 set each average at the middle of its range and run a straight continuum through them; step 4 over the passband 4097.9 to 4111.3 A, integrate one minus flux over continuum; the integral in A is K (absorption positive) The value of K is 1.5 A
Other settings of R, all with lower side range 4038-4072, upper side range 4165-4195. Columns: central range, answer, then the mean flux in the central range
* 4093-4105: 1.6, 45.9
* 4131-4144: 0.4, 50.4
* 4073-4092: 0.1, 52.8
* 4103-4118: 0.2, 51.6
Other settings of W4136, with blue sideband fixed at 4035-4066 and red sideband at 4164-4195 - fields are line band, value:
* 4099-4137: 0.79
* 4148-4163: -0.76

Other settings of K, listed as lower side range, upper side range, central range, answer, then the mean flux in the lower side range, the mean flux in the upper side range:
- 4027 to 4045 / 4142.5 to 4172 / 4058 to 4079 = 0.57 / 55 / 53.2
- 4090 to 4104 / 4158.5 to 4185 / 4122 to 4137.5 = -0.80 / 47.2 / 51.8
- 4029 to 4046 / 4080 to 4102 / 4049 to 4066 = 0.02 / 54.9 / 49.8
